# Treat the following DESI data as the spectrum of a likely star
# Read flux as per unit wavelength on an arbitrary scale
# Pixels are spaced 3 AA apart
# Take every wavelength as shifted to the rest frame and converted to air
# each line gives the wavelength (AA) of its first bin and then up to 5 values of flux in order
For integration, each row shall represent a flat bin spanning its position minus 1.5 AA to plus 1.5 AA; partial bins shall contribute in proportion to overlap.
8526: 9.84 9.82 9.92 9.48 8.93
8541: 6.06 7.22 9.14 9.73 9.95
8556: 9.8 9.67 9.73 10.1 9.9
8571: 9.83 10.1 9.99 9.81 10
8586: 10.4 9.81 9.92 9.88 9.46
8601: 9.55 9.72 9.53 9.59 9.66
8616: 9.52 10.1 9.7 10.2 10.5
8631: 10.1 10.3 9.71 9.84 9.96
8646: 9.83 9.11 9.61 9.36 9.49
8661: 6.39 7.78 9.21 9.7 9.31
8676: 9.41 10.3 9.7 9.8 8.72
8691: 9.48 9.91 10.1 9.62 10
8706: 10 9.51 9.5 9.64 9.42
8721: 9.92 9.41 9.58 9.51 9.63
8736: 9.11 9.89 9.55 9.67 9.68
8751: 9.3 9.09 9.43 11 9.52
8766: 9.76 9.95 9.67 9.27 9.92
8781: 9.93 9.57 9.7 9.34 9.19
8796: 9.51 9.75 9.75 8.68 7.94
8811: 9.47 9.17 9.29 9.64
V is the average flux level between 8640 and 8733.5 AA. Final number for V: 9.45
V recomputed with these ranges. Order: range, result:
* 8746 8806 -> 9.61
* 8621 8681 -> 9.49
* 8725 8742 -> 9.54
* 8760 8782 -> 9.8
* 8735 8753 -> 9.53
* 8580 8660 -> 9.78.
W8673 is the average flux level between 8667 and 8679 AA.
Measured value 9.54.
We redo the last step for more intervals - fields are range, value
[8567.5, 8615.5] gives 9.81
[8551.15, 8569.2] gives 9.86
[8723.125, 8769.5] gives 9.63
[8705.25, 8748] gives 9.59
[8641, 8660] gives 9.48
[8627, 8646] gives 10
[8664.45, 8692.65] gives 9.45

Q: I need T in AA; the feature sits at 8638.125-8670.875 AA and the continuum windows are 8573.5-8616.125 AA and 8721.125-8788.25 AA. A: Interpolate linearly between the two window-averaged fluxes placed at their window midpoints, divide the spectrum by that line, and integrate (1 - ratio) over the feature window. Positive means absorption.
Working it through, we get 2.1 AA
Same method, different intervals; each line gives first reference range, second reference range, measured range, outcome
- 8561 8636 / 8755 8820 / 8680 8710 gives 0.01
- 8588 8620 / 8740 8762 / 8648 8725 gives 2.25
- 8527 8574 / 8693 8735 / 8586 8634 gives -2.02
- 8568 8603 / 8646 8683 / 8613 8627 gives -0.47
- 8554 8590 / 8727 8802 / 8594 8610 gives 0.43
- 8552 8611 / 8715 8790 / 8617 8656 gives -0.39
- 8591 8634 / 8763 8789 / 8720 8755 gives 0.73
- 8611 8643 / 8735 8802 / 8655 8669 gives 2.10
